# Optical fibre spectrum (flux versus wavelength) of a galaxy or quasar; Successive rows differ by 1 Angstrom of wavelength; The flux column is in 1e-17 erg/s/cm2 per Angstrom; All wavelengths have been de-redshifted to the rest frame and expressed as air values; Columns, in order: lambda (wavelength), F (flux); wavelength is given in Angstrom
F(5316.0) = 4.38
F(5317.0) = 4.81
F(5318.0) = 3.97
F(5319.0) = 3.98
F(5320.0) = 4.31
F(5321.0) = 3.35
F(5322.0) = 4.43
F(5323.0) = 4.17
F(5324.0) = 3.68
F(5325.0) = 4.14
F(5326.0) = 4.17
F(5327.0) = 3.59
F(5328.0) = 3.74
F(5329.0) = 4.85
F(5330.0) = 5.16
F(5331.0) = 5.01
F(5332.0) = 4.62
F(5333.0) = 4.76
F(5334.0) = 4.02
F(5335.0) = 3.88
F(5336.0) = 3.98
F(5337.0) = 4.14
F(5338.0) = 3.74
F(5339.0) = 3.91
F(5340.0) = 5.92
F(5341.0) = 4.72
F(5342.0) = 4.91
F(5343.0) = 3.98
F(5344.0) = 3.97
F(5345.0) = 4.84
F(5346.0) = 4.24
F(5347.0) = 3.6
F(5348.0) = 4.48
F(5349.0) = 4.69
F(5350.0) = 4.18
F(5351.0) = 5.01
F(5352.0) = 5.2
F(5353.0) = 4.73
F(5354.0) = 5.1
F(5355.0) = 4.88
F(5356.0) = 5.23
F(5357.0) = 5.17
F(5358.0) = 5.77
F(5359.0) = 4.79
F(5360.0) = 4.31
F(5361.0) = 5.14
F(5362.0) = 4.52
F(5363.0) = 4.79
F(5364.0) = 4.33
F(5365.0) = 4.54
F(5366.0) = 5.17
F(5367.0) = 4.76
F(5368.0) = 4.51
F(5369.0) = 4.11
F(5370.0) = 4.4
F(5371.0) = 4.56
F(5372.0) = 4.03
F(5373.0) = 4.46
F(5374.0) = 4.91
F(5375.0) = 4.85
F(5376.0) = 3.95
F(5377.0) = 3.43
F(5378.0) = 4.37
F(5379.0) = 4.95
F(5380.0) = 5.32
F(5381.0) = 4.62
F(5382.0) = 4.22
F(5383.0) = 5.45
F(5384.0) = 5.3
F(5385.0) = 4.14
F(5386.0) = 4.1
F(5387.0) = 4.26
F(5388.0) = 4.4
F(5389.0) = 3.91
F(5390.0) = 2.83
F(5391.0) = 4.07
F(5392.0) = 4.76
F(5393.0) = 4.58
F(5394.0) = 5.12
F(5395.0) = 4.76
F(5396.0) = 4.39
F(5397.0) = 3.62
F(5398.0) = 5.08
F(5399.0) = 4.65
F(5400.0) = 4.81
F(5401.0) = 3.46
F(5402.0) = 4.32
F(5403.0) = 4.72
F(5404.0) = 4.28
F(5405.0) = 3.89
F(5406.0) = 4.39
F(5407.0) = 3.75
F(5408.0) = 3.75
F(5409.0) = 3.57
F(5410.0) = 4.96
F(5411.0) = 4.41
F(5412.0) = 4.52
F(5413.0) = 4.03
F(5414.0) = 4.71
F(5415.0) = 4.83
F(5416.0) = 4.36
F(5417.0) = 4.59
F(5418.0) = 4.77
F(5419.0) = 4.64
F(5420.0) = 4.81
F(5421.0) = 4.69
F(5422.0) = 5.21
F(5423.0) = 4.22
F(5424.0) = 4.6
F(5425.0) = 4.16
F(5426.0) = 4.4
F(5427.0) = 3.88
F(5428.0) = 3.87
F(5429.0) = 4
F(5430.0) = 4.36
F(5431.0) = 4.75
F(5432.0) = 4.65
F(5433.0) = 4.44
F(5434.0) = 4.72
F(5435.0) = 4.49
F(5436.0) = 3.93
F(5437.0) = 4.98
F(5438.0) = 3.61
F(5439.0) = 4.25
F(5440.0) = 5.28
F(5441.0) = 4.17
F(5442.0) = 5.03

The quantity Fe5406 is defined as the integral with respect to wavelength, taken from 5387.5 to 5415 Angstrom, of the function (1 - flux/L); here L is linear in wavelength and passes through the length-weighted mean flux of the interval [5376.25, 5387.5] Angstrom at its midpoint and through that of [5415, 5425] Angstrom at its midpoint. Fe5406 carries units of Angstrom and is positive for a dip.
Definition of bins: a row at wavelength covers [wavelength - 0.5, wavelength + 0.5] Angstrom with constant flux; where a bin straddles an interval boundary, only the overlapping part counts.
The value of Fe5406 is 1.8 Angstrom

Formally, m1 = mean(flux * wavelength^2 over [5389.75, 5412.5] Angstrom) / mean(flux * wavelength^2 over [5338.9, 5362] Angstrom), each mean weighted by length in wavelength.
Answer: 0.93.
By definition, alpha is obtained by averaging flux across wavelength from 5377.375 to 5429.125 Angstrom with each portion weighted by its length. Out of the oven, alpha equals 4.41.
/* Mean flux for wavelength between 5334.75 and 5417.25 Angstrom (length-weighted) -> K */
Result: 4.48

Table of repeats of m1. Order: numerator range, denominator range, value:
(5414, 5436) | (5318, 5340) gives 1.11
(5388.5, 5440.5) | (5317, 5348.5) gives 1.06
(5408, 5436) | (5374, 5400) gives 1.01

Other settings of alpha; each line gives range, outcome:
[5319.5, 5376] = 4.5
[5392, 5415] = 4.37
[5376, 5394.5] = 4.42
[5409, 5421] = 4.56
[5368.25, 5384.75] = 4.55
